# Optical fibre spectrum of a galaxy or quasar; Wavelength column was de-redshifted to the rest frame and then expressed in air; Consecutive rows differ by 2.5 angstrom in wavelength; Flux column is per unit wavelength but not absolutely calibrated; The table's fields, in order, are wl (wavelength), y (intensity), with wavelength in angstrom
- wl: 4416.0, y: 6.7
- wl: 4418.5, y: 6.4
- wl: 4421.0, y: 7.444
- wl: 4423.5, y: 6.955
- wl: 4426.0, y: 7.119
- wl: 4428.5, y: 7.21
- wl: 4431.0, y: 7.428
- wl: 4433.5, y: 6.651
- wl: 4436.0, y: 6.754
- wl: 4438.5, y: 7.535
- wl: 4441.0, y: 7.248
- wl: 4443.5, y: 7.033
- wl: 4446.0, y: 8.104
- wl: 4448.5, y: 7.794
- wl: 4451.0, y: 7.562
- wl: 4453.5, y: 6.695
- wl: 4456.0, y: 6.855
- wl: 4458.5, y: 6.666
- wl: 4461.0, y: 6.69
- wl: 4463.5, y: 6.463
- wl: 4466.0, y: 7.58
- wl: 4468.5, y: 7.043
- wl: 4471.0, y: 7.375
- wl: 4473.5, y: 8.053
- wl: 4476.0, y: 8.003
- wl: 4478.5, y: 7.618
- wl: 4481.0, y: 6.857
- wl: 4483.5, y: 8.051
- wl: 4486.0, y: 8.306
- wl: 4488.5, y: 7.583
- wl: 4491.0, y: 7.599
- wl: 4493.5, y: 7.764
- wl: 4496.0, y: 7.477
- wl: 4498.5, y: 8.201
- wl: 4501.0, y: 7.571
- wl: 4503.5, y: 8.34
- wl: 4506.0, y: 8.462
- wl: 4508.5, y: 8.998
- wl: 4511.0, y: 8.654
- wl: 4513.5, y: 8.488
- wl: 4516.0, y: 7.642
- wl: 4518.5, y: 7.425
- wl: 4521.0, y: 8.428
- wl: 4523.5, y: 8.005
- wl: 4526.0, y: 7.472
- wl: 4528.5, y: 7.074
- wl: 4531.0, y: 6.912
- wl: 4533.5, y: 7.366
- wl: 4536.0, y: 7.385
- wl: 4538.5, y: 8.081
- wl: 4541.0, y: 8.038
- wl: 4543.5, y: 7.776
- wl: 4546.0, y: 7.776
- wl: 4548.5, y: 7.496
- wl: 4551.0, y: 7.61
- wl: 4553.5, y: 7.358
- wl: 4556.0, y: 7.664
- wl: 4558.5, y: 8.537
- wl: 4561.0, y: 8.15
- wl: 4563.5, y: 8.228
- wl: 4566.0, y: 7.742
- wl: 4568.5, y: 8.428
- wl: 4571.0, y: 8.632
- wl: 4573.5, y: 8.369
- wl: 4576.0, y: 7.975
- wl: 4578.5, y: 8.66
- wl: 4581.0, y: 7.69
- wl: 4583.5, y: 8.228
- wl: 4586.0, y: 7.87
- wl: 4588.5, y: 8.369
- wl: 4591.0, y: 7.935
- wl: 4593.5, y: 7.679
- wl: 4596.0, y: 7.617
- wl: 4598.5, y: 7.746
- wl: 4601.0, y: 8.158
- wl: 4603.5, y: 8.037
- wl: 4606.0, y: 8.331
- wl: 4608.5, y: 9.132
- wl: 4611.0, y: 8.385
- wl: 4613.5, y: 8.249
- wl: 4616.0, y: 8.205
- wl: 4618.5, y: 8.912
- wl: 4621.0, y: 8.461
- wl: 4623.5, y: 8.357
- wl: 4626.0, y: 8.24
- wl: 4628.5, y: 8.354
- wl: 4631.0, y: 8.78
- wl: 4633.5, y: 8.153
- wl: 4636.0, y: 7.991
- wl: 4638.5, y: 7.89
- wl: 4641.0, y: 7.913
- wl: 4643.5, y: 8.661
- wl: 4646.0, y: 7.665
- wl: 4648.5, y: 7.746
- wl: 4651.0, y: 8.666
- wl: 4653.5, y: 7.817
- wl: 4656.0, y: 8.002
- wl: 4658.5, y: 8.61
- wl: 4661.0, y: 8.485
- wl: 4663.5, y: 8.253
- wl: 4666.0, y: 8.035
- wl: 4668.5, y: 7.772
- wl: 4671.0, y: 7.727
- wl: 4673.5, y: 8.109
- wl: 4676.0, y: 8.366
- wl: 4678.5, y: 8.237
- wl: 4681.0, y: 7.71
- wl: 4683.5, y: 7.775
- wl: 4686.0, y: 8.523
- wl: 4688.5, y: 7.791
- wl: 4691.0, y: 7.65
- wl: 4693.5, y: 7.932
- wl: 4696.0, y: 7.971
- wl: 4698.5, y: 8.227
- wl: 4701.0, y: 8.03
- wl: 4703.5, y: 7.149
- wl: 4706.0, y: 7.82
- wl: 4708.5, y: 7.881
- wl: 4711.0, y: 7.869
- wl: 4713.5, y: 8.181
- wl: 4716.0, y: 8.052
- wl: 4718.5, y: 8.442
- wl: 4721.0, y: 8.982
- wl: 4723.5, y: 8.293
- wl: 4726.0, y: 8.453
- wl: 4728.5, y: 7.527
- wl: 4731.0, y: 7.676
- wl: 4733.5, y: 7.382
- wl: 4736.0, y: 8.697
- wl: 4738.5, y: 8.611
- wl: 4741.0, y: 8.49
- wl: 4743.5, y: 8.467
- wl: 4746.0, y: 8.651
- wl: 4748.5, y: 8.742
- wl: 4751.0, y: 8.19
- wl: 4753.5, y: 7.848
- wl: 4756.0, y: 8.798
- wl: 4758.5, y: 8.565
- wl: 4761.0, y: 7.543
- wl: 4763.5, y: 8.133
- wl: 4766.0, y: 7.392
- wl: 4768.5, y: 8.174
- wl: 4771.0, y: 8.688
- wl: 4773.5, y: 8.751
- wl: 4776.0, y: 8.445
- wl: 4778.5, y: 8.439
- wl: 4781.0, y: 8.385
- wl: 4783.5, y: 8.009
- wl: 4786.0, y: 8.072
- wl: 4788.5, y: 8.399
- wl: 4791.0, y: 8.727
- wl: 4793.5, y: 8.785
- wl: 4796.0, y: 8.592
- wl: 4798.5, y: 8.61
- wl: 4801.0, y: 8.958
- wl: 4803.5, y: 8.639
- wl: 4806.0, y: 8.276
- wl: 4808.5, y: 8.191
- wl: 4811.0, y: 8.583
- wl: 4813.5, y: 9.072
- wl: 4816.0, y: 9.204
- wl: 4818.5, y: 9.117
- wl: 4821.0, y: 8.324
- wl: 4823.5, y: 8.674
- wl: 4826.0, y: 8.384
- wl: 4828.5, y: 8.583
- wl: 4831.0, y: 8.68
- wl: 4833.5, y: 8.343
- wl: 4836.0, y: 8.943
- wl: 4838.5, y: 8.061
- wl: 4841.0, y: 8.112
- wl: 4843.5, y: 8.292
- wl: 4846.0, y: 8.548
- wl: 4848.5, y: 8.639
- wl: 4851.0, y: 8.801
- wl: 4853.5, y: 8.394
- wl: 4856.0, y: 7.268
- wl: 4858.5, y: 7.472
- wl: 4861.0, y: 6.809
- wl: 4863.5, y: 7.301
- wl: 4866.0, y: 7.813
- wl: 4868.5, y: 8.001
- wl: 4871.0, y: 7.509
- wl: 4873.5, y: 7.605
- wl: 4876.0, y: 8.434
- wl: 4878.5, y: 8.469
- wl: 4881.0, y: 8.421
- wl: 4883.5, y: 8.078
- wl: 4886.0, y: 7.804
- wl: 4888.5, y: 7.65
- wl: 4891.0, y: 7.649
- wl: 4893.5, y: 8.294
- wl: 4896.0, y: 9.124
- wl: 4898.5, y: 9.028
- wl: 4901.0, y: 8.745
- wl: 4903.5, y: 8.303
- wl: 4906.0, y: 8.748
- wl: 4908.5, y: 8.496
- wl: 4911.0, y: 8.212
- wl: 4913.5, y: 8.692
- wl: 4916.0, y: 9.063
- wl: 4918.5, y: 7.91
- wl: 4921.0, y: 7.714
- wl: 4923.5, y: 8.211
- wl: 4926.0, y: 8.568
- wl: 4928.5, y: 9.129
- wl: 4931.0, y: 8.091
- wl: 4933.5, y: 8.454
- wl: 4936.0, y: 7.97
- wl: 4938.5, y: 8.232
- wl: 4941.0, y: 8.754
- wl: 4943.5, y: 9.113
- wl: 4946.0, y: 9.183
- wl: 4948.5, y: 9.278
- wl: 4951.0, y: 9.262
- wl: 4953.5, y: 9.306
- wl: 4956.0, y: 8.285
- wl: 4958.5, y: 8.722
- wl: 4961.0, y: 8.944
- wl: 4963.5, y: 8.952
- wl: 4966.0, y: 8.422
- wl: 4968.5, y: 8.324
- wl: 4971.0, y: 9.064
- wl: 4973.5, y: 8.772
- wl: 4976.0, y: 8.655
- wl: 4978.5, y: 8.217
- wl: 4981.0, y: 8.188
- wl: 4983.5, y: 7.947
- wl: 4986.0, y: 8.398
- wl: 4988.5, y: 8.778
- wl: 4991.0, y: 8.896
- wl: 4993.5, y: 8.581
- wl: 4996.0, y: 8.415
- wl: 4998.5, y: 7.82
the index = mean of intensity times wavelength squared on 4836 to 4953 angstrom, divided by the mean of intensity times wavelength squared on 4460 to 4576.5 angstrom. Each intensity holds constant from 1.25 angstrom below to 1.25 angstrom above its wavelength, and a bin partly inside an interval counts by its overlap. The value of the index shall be 1.25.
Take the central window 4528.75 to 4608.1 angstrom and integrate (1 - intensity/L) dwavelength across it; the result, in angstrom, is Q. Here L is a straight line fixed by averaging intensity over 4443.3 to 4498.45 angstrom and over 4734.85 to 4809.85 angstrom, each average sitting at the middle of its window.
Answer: -1.8 angstrom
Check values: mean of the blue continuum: 7.44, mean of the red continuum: 8.41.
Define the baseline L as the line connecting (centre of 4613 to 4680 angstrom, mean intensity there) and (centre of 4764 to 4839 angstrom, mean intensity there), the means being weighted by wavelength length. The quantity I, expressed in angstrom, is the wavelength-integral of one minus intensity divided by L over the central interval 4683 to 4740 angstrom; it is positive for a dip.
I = 2.0 angstrom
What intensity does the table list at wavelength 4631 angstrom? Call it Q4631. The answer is 8.78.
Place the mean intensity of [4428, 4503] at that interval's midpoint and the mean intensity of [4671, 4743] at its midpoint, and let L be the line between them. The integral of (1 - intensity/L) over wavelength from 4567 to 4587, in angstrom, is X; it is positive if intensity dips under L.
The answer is -1.4 angstrom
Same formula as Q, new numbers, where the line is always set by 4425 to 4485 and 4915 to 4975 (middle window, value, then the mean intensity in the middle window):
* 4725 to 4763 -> -0.7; 8.24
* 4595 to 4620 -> -1.9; 8.29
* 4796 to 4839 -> -1.8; 8.63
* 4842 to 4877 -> 2.1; 7.92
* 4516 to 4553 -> -0.6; 7.63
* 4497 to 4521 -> -2.5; 8.2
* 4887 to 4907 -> 0.2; 8.43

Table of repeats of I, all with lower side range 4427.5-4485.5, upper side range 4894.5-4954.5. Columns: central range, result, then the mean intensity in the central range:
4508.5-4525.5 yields -1.6 angstrom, 8.14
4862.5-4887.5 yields 1.6 angstrom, 7.95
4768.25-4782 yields -0.5 angstrom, 8.5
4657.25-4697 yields -0.7 angstrom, 8.06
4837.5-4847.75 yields 0.2 angstrom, 8.28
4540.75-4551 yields -0.2 angstrom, 7.73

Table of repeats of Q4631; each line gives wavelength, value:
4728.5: 7.527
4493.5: 7.764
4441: 7.248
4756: 8.798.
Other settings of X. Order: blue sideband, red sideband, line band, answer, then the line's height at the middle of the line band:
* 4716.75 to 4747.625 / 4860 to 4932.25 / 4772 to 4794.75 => -0.5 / 8.28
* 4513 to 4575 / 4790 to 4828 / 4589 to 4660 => -1.0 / 8.09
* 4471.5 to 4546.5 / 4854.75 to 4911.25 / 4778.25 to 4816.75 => -2.6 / 8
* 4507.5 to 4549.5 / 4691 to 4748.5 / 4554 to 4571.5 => -0.6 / 7.87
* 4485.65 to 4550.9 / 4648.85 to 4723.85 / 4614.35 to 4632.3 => -1.1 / 7.99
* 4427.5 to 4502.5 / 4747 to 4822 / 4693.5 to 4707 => 0.5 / 8.18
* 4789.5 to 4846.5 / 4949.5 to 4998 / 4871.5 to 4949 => 1.8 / 8.62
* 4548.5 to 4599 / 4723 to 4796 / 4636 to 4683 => 0.3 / 8.14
